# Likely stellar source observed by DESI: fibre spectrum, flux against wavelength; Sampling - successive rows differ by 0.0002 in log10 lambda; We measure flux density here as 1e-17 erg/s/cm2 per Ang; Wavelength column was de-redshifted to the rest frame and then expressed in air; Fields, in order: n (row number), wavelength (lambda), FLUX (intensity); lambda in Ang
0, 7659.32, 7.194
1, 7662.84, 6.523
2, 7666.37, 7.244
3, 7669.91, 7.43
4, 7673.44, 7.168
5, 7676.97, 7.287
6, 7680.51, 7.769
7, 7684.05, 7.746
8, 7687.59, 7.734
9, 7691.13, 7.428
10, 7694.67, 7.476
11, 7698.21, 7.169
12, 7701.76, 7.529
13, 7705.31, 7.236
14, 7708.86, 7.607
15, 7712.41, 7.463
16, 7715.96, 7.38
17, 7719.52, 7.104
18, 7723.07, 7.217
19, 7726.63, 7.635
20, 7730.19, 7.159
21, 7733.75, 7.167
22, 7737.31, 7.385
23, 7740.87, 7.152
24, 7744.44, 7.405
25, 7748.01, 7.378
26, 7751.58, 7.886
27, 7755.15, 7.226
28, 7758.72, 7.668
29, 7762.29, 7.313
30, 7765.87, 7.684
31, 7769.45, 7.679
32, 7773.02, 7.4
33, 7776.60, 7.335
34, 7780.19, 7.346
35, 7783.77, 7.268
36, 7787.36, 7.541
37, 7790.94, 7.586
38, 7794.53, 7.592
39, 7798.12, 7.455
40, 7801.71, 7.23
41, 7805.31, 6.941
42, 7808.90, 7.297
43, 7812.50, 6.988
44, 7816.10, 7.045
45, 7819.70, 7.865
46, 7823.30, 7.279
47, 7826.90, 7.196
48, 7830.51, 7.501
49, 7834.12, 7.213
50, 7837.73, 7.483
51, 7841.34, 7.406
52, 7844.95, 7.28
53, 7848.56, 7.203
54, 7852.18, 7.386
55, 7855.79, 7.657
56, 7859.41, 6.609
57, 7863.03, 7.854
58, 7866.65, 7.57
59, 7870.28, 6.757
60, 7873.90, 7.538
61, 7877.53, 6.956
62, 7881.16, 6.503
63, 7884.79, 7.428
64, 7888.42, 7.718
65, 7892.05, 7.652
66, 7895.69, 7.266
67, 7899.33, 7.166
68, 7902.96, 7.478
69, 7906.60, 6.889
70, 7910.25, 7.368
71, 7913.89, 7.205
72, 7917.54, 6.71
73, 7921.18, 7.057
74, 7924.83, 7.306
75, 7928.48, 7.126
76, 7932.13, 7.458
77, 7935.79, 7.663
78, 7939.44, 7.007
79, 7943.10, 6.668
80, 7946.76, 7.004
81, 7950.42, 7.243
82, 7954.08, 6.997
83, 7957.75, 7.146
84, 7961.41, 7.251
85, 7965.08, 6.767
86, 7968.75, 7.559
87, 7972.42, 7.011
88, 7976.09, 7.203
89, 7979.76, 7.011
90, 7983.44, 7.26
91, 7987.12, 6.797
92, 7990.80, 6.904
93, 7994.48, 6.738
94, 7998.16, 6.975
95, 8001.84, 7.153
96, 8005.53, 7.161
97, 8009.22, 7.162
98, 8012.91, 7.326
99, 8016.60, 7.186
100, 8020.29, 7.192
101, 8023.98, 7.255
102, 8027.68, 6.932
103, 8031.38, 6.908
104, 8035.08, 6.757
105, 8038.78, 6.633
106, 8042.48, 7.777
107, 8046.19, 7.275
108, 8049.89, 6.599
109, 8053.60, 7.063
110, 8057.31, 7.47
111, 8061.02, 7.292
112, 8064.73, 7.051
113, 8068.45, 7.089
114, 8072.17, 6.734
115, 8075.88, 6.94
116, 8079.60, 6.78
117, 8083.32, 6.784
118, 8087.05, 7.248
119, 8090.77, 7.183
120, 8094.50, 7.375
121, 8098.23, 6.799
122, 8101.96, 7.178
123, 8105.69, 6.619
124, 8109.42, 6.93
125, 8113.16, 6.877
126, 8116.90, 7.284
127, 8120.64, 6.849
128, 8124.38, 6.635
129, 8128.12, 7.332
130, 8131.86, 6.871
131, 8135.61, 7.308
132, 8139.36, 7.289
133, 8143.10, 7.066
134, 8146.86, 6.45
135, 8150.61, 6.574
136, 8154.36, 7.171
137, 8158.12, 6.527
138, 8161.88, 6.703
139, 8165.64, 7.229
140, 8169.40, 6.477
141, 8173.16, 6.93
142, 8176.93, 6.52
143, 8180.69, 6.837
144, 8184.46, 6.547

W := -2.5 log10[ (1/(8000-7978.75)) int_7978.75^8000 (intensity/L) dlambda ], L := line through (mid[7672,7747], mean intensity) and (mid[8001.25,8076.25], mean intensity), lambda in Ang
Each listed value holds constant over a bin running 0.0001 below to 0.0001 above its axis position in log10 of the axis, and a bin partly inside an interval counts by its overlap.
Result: 0.030 mag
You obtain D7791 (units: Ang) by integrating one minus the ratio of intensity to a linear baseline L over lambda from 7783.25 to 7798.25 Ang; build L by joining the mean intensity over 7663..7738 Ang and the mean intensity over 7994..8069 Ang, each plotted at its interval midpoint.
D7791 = -0.4 Ang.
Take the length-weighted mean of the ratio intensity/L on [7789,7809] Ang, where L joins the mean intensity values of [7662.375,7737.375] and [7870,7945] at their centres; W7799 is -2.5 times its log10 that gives -0.01 mag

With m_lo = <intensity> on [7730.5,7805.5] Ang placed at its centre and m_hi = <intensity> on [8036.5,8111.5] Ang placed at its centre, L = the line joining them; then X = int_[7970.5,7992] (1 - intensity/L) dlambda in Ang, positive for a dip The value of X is 0.35 Ang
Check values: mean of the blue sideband 7.42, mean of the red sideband 7.04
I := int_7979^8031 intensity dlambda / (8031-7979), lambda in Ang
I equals 7.07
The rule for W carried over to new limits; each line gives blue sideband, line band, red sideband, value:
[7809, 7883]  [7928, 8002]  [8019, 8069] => 0.01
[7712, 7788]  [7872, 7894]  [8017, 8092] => -0.01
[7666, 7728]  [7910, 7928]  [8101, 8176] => 0.01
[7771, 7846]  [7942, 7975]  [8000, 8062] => 0.02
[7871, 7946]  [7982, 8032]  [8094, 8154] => 0.00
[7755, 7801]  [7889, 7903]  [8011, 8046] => -0.02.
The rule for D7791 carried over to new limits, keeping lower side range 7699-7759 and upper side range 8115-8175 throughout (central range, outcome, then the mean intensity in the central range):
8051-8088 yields -0.2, 7.03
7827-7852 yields -0.3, 7.34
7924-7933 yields -0.2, 7.28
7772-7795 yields -0.4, 7.43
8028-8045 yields 0.0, 7.02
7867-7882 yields 0.4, 7.03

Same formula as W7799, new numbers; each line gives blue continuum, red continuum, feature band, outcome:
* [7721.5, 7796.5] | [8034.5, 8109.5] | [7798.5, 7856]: 0.01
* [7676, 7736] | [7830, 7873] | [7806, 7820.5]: 0.02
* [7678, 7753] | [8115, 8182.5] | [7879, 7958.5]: 0.00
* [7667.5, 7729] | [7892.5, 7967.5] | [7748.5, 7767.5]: -0.03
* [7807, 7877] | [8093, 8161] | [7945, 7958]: 0.01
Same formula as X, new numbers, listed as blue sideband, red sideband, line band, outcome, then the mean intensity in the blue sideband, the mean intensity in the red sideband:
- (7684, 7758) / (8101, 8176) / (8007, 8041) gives 0.0 Ang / 7.4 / 6.91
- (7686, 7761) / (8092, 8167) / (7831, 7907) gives -0.6 Ang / 7.4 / 6.95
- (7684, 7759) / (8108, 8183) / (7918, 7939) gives -0.3 Ang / 7.4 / 6.89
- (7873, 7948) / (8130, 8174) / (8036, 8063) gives -0.5 Ang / 7.2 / 6.88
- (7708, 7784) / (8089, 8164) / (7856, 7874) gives 0.0 Ang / 7.4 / 6.95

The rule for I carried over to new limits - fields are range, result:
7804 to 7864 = 7.3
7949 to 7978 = 7.15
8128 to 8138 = 7.15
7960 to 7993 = 7.08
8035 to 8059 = 7.1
